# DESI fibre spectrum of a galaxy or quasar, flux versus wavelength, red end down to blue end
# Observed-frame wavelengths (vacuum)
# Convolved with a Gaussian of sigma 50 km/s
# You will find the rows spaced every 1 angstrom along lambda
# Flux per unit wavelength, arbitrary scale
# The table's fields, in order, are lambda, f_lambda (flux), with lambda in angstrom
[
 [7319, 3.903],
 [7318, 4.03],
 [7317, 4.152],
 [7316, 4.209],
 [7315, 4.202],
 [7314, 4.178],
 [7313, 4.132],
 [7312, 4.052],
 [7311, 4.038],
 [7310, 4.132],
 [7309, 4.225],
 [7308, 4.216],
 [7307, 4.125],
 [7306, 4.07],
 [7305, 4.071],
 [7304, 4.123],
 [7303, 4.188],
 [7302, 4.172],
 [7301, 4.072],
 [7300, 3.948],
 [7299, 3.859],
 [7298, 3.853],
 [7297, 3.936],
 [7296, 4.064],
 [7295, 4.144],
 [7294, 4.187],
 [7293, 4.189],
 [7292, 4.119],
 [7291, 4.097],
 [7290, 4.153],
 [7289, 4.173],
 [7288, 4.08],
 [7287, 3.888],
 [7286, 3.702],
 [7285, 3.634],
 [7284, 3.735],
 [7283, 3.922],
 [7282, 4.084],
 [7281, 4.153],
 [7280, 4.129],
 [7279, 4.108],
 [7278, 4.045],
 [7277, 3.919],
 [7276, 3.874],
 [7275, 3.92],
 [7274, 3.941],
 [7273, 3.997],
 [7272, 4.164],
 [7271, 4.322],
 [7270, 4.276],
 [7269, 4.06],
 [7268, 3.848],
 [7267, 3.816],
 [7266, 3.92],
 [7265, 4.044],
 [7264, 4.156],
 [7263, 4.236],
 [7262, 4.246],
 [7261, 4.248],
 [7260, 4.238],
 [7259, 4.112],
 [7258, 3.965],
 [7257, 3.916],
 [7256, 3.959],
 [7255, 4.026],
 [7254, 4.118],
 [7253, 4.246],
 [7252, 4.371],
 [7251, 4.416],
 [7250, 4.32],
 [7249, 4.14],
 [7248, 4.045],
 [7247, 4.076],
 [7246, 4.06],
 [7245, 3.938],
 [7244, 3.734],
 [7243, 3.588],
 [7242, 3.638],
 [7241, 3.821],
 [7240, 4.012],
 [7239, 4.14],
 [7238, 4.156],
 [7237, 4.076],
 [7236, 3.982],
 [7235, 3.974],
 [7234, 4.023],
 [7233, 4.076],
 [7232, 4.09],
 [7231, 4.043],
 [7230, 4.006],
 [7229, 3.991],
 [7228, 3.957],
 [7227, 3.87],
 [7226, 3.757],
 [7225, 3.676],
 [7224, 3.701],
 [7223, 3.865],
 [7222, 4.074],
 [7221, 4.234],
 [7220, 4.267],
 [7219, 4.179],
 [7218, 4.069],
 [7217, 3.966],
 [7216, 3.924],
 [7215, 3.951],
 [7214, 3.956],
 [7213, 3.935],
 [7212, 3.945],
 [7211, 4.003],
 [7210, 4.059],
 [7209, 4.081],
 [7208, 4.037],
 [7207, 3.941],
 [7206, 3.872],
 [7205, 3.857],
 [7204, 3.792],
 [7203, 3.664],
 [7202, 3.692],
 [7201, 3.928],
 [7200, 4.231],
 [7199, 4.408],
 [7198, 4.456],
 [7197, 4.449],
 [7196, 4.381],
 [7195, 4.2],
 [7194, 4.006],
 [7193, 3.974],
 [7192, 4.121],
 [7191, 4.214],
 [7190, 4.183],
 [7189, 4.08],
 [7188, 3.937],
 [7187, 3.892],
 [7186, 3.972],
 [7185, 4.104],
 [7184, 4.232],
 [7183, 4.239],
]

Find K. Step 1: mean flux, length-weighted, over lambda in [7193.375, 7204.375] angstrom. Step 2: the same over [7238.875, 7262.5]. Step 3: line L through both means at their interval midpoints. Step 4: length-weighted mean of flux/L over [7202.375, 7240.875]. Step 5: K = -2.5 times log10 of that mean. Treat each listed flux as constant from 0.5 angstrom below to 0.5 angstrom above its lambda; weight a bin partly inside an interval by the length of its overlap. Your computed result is 0.03 mag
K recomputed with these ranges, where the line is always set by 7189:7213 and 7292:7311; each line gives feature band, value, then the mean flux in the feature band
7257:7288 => 0.015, 4.02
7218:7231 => 0.026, 3.97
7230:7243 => 0.023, 3.99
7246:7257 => -0.021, 4.16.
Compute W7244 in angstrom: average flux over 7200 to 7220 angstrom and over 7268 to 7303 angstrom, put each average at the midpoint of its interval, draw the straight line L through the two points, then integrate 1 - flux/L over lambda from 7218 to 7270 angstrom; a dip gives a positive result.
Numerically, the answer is -0.6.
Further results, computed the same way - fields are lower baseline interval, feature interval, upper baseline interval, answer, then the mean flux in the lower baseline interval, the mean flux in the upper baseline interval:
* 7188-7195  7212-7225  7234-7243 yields 0.1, 4.09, 3.96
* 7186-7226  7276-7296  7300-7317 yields 0.4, 4.03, 4.13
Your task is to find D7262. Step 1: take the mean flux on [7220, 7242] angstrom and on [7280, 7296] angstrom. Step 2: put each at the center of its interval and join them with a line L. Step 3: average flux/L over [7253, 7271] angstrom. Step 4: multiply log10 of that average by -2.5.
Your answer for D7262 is -0.02 mag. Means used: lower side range 3.98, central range 4.08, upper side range 4.02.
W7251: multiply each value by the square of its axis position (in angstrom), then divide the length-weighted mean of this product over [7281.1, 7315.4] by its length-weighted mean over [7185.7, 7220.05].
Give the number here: 1.03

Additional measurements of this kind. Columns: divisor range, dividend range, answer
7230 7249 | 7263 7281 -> 1.03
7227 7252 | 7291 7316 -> 1.04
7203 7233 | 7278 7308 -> 1.04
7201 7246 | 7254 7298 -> 1.04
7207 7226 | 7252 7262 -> 1.04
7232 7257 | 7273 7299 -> 1.00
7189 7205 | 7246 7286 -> 1.01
